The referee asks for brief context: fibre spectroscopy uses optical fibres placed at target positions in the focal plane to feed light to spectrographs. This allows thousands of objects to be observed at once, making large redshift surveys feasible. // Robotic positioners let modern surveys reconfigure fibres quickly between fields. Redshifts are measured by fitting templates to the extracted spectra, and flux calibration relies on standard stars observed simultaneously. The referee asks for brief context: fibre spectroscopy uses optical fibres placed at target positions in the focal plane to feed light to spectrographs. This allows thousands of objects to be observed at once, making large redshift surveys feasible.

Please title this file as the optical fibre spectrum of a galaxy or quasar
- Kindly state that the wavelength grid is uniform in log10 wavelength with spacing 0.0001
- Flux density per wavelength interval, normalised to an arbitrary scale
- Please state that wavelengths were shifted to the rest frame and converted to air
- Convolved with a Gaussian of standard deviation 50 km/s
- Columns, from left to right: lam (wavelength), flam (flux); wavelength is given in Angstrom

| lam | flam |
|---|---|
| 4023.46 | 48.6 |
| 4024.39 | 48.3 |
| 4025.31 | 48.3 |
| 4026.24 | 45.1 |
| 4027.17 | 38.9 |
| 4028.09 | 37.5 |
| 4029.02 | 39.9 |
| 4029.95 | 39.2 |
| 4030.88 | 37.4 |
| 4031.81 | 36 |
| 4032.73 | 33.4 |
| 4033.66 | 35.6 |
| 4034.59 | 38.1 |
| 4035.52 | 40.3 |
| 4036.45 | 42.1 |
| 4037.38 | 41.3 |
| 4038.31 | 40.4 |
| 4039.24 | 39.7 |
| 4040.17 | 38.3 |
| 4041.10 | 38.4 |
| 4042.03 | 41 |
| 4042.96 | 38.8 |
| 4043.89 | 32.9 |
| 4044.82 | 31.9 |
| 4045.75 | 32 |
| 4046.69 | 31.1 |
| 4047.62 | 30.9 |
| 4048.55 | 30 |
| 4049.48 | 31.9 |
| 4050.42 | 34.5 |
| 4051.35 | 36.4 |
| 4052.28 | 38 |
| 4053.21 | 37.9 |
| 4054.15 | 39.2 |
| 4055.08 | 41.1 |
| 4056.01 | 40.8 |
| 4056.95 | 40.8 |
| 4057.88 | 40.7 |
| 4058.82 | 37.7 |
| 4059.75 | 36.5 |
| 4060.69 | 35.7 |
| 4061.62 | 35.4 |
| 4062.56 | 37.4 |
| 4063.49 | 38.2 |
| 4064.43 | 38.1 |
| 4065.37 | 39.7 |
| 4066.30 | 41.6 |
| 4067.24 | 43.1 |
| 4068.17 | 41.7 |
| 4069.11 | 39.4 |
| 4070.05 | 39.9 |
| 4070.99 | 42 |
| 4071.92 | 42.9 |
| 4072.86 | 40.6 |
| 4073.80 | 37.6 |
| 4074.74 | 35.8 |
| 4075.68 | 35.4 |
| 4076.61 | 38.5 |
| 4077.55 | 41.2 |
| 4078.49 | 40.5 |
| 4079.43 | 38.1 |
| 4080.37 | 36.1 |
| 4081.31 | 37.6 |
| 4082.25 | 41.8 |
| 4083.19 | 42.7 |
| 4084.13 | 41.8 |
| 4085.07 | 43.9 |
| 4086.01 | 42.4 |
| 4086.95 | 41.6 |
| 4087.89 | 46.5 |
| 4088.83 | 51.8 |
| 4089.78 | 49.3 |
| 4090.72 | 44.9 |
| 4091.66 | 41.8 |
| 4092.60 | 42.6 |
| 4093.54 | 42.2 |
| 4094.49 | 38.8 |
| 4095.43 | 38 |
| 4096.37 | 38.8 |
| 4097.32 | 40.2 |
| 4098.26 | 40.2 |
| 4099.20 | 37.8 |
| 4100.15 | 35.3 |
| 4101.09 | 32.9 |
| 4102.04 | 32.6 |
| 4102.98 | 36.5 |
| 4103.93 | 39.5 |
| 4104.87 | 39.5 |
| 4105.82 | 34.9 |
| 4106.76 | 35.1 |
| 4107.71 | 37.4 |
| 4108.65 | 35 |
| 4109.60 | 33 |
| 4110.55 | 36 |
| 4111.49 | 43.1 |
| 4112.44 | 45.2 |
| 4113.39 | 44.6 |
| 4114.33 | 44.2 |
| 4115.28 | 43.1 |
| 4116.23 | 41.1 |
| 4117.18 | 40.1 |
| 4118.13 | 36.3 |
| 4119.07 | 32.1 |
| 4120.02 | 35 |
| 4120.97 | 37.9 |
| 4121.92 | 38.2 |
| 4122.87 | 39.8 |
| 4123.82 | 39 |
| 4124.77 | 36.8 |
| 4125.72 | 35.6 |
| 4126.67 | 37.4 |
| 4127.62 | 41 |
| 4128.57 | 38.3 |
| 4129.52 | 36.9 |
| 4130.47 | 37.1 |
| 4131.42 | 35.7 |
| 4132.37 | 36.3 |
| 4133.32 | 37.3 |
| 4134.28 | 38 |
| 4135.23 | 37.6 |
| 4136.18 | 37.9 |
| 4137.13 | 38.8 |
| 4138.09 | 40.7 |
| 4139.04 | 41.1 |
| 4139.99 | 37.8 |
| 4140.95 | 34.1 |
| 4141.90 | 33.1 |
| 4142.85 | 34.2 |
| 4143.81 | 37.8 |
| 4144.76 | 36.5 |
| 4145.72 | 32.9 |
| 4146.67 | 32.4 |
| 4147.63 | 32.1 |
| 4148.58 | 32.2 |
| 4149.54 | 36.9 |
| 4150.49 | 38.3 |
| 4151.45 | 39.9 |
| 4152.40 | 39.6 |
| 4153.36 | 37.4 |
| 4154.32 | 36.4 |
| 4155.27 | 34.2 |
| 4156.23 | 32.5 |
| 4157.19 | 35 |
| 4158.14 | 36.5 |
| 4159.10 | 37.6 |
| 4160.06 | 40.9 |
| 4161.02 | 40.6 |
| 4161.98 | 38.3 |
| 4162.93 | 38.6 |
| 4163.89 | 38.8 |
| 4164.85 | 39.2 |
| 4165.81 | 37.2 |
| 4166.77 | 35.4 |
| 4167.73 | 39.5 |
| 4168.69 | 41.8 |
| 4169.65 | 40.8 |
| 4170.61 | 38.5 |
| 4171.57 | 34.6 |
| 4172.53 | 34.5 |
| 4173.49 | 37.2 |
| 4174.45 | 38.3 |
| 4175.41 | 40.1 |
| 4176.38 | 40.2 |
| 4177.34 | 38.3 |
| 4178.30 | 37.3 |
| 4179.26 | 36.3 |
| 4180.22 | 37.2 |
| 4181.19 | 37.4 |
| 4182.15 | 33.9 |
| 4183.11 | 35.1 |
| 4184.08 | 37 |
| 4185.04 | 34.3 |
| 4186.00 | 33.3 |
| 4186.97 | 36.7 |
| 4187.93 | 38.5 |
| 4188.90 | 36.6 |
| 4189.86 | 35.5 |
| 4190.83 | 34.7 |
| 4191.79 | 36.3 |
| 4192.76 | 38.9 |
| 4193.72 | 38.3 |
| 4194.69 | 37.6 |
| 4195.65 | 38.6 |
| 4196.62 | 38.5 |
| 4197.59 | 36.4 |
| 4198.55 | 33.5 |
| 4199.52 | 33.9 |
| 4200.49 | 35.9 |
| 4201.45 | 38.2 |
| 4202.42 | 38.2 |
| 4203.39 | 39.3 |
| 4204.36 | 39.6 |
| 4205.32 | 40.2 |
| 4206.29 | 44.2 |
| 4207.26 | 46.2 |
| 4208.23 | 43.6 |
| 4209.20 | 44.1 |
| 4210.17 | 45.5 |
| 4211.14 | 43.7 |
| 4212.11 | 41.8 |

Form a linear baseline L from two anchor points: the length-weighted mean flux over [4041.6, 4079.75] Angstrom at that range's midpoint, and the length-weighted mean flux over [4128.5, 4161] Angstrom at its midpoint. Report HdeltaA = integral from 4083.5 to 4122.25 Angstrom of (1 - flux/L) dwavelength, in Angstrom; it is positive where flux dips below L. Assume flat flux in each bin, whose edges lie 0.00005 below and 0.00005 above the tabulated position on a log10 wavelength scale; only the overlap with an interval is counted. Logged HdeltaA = -2.7 Angstrom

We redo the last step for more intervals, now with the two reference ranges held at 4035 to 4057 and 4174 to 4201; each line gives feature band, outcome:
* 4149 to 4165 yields -0.4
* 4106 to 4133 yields -1.0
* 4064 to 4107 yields -3.7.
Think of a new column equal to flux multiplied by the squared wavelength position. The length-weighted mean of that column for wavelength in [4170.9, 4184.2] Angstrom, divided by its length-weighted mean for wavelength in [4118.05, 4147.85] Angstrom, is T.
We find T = 1.0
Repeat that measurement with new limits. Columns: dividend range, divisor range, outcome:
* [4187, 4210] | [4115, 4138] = 1.06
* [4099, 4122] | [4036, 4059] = 1.05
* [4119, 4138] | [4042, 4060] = 1.08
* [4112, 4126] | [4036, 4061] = 1.10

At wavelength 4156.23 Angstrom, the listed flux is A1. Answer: 32.5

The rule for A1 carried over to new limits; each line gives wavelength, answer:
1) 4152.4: 39.6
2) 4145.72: 32.9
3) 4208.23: 43.6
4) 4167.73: 39.5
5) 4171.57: 34.6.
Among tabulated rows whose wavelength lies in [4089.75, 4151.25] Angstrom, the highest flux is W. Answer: 49.3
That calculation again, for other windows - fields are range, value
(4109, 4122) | 45.2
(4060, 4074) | 43.1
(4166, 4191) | 41.8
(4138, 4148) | 41.1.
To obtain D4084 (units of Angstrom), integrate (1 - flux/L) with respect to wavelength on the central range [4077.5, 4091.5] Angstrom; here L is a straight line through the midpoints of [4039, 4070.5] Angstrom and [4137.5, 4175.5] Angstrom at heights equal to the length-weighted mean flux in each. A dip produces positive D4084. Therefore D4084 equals -2.0 Angstrom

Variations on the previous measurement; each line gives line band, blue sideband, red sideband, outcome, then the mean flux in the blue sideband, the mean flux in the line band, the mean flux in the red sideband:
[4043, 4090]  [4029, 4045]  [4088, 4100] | 1.67 Angstrom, 38.1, 38.8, 42.1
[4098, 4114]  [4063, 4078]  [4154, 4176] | 0.56 Angstrom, 39.7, 37.6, 37.7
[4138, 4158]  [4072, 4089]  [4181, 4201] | 1.09 Angstrom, 40.6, 35.9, 36.2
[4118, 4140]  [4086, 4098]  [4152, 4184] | 1.46 Angstrom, 43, 37.6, 37.5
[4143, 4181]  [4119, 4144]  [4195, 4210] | 1.04 Angstrom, 37.3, 37.2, 39.5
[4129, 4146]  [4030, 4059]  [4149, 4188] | 0.18 Angstrom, 37.1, 36.9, 37.4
